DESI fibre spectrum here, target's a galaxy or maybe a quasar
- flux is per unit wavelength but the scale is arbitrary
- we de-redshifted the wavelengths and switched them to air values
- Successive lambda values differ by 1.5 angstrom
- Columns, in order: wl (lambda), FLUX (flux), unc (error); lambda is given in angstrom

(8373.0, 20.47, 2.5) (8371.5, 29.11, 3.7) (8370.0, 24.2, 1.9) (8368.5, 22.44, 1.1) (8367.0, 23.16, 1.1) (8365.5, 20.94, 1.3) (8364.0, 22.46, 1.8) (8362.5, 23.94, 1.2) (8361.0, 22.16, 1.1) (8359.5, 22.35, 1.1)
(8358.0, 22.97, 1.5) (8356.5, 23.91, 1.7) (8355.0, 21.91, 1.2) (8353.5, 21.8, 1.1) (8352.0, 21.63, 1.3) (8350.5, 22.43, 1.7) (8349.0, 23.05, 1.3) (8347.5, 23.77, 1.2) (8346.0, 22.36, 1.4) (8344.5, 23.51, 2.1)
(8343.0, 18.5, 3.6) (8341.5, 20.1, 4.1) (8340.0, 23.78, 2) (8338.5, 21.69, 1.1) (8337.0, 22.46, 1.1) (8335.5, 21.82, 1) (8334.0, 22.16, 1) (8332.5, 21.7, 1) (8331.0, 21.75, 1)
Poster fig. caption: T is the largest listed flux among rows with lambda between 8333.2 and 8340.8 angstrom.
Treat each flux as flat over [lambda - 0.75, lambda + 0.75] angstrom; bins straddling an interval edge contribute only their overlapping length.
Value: 23.78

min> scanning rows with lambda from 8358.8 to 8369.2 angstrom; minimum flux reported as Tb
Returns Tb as 20.94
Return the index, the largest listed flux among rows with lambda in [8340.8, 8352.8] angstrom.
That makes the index 23.77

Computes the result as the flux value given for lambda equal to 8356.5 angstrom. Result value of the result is 23.91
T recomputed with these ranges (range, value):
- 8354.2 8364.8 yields 23.94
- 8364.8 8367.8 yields 23.16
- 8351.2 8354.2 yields 21.8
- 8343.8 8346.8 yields 23.51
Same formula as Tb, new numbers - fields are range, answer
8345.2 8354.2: 21.63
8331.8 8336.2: 21.7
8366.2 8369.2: 22.44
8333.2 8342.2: 20.1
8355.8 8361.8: 22.16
